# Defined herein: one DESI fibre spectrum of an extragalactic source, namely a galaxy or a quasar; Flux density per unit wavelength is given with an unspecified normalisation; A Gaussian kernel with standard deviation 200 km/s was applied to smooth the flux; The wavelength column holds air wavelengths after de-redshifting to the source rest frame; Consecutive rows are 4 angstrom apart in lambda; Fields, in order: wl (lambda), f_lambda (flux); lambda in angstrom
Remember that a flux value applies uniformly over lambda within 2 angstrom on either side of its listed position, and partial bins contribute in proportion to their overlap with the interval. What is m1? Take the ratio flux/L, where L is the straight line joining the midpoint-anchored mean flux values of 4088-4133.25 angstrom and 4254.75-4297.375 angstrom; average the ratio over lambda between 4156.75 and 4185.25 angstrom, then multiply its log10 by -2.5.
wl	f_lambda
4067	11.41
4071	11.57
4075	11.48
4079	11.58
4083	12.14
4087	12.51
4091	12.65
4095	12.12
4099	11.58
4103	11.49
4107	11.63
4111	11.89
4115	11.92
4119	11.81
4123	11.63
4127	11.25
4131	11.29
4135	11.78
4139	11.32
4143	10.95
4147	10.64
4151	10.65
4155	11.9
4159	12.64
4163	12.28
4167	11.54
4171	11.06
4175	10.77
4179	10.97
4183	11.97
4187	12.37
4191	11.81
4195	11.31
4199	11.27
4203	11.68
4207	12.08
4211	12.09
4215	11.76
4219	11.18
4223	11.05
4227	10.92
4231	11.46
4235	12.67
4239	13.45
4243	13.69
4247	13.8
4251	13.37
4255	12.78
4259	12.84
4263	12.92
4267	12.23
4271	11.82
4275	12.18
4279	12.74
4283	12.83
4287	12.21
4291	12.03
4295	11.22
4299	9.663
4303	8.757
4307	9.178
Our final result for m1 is 0.03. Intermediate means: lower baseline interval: 11.8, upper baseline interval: 12.3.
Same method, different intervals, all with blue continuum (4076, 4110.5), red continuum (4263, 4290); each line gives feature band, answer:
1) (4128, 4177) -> 0.06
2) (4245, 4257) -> -0.09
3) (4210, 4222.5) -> 0.06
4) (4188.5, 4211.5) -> 0.05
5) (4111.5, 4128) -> 0.03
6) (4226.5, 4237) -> 0.04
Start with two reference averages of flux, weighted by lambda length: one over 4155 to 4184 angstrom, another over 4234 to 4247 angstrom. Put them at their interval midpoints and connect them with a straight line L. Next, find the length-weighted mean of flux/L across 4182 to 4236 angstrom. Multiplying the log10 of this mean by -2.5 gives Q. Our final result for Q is 0.08 mag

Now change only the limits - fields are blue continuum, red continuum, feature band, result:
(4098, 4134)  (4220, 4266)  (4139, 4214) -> 0.05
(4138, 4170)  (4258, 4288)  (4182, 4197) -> -0.01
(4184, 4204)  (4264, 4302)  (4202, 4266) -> -0.05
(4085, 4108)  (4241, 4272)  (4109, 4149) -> 0.07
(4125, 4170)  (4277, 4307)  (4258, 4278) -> -0.11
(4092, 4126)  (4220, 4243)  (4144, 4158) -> 0.07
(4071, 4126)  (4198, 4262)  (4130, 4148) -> 0.07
